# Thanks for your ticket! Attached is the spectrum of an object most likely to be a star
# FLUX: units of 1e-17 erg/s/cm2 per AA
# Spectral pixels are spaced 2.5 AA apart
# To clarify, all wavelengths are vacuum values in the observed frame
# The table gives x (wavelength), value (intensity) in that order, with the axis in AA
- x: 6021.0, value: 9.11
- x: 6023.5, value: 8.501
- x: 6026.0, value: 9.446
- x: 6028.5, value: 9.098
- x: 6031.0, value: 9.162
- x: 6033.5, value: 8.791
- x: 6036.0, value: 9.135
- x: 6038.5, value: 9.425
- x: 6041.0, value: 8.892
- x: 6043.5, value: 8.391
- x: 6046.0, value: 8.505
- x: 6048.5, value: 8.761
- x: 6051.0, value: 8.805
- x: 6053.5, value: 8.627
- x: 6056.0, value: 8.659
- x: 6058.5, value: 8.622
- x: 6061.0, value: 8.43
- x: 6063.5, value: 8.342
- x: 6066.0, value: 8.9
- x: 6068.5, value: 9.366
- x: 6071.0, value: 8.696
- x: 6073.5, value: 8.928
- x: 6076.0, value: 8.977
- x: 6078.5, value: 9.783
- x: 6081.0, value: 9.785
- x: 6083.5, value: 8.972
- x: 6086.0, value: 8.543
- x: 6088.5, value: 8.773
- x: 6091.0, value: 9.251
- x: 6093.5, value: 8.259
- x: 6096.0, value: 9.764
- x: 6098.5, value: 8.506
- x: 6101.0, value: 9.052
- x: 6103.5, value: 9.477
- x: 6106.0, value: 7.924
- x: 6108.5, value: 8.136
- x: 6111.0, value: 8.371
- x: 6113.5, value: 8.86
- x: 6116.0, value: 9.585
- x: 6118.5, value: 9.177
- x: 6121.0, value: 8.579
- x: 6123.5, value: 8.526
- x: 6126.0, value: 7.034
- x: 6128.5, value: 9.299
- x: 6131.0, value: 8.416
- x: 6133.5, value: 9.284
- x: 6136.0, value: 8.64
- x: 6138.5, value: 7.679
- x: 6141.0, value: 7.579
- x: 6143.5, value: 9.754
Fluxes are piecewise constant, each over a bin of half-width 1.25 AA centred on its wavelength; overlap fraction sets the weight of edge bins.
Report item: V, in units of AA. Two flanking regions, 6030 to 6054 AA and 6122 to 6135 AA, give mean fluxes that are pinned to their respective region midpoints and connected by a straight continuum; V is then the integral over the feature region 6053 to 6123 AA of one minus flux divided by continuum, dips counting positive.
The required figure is -1.6 AA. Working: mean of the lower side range 8.85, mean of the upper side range 8.52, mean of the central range 8.87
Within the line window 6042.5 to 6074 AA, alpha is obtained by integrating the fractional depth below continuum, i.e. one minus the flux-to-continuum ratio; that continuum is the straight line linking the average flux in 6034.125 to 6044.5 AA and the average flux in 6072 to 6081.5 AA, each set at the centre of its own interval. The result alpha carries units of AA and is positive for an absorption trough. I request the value 1.6 AA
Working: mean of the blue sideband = 8.96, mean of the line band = 8.69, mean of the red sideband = 9.32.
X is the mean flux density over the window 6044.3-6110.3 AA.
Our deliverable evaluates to 8.83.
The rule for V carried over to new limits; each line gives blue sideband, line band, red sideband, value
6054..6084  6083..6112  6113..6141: 0.1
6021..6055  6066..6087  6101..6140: -0.9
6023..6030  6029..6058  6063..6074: 0.5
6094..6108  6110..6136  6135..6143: -0.9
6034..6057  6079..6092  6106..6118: -0.6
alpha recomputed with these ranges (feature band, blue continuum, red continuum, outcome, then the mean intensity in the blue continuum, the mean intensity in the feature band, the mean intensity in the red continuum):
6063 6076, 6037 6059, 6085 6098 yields -0.1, 8.75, 8.89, 8.9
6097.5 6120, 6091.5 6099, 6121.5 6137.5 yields -0.1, 8.92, 8.79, 8.52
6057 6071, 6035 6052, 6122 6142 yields 0.0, 8.84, 8.73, 8.32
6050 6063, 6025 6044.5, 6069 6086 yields 0.7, 9.05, 8.61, 9.15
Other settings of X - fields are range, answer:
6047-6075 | 8.74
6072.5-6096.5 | 9.08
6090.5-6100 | 8.92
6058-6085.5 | 8.98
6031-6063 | 8.76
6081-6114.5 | 8.8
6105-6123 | 8.67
